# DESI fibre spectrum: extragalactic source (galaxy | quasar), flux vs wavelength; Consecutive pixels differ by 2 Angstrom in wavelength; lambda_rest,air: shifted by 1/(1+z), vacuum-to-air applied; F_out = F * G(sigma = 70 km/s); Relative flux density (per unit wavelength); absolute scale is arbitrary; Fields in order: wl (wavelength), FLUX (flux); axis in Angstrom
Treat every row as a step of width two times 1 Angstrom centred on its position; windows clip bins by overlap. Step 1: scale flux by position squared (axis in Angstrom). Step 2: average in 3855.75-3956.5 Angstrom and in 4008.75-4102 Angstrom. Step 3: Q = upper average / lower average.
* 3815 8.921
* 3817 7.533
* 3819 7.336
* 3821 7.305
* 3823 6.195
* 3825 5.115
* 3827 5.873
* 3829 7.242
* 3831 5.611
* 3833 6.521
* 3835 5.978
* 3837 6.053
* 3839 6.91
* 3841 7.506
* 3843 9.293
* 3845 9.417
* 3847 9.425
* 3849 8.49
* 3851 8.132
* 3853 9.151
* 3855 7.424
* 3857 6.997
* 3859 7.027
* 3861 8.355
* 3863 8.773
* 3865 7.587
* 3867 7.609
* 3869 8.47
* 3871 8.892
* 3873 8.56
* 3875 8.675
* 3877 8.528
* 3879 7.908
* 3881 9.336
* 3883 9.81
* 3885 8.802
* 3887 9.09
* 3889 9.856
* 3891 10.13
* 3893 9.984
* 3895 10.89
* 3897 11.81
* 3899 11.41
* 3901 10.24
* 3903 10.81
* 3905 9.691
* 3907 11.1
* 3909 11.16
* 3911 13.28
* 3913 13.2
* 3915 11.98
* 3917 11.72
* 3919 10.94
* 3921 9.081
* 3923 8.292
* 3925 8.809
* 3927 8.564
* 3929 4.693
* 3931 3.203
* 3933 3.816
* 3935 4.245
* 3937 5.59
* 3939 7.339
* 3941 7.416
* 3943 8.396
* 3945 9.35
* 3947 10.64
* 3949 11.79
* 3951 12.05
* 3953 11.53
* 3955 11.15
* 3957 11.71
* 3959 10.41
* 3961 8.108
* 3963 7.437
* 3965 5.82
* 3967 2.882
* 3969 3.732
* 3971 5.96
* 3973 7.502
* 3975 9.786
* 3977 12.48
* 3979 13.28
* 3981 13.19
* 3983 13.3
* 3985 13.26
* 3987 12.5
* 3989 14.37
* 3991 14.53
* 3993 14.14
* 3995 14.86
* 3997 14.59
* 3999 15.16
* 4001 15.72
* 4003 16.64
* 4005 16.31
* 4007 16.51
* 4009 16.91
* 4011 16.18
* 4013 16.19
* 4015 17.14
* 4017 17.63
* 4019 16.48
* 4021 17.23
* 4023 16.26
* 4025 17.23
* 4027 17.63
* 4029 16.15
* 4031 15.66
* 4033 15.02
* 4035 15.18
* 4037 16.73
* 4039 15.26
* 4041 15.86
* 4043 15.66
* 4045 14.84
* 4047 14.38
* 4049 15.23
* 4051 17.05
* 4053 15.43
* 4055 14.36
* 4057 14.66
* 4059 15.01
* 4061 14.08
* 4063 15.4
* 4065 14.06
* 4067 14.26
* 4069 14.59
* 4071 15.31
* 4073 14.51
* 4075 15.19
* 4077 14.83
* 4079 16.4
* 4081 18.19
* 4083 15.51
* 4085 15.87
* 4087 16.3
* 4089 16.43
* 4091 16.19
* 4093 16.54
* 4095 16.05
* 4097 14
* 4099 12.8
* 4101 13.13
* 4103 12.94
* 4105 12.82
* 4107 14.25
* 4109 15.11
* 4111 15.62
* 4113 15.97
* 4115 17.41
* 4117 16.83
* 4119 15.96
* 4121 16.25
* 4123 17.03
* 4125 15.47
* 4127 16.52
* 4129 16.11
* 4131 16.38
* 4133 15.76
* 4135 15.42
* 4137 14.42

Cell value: 1.83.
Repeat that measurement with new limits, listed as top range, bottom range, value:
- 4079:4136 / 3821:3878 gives 2.33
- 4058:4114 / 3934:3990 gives 1.69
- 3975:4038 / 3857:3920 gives 1.66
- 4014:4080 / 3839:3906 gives 1.89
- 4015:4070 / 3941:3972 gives 1.88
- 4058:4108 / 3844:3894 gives 1.93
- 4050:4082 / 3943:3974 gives 1.85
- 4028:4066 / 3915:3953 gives 1.95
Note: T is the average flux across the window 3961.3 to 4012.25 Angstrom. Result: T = 12.2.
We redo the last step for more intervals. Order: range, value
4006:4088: 15.8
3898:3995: 9.76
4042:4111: 15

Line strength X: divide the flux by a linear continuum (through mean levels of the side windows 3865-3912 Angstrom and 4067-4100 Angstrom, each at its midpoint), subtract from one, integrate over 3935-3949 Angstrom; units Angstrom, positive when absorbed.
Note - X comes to 4.03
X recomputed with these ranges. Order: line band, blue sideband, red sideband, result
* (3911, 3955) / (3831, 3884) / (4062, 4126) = 6.38 Angstrom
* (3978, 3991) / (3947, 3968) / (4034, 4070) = -2.85 Angstrom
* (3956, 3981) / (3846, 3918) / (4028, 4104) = 7.74 Angstrom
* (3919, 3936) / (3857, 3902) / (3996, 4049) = 7.12 Angstrom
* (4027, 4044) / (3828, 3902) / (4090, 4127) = -3.27 Angstrom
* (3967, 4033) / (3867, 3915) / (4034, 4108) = -4.76 Angstrom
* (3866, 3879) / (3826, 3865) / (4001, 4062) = 0.58 Angstrom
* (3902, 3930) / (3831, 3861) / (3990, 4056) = 1.62 Angstrom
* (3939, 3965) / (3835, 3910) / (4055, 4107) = 3.51 Angstrom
